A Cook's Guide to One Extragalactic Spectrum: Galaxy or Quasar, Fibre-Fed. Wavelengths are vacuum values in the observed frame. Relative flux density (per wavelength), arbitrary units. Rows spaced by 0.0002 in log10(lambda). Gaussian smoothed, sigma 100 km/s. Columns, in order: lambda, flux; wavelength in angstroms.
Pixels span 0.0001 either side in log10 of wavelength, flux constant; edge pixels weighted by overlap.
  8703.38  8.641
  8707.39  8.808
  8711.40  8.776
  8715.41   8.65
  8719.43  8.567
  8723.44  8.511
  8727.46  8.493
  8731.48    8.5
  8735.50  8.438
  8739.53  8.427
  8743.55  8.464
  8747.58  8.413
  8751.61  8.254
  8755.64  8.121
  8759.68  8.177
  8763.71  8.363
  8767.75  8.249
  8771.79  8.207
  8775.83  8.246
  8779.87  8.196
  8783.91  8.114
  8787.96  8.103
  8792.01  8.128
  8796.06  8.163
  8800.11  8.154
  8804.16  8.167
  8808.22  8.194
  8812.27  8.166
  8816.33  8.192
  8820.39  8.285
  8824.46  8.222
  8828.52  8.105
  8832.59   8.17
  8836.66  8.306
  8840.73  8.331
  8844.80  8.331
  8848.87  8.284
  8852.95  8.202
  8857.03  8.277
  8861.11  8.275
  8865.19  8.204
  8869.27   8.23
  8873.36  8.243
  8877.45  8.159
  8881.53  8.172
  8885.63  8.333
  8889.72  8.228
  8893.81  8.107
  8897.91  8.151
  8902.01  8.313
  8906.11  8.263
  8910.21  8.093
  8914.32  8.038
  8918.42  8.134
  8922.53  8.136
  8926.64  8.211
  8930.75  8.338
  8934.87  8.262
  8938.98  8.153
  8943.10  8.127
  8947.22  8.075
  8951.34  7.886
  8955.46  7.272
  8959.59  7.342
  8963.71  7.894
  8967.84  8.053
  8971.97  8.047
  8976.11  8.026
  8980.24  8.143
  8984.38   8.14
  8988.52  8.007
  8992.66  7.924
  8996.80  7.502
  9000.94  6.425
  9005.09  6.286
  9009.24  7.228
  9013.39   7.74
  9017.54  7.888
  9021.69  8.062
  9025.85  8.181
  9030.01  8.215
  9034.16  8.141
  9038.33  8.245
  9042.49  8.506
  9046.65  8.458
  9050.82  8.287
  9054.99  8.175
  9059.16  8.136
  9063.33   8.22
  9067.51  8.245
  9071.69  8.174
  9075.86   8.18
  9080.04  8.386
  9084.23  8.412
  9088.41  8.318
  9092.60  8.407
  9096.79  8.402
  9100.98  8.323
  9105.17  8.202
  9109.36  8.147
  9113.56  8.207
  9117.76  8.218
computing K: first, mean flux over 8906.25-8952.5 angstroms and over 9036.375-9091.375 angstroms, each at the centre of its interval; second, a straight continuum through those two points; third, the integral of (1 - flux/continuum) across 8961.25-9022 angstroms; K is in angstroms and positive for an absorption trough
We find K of 3.94 angstroms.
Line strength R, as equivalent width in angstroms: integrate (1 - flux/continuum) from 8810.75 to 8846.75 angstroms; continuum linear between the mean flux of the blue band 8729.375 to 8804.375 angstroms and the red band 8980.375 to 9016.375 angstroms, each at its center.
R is -0.9 angstroms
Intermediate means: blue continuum 8.26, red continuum 7.46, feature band 8.23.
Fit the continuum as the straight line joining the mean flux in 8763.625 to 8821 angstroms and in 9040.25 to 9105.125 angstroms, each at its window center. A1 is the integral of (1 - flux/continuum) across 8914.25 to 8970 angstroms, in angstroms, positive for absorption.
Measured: 1.7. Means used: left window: 8.19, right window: 8.31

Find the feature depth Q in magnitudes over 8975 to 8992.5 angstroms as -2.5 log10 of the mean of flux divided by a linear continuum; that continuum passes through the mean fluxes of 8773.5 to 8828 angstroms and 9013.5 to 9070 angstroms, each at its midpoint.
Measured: 0.02 mag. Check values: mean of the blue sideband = 8.18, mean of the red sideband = 8.2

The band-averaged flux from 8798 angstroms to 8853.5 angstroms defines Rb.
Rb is 8.22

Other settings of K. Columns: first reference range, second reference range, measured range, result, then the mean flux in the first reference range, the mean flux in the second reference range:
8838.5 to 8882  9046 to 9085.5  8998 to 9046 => 3.00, 8.25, 8.26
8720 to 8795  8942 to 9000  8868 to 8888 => -0.44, 8.3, 7.86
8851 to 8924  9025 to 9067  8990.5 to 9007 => 2.39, 8.2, 8.26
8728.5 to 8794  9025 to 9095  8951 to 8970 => 1.39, 8.28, 8.28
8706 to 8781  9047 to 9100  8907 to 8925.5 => 0.51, 8.41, 8.28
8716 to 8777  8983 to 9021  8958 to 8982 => -1.09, 8.37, 7.47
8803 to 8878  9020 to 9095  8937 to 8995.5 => 2.28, 8.23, 8.26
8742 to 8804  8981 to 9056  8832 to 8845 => -0.27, 8.22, 7.86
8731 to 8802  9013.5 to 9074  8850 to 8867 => -0.01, 8.26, 8.2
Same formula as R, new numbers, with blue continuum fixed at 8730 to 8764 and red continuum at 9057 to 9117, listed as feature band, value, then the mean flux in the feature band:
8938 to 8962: 1.5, 7.8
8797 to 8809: 0.2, 8.17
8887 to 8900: 0.2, 8.17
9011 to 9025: 0.6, 7.91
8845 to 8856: 0.1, 8.26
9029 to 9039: 0.1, 8.19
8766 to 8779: 0.2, 8.23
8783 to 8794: 0.3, 8.11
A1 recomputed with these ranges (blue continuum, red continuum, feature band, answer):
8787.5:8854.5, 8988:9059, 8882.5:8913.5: -0.51 angstroms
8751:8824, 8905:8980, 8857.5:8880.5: -0.35 angstroms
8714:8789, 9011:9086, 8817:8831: 0.18 angstroms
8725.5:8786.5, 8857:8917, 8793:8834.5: 0.41 angstroms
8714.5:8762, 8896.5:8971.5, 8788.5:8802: 0.26 angstroms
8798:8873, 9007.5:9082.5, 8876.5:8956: 0.56 angstroms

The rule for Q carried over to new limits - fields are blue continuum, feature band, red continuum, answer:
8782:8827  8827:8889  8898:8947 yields -0.01 mag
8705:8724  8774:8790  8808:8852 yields 0.03 mag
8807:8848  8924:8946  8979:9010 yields -0.07 mag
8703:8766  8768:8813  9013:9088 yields 0.03 mag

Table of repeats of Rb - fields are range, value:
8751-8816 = 8.19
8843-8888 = 8.25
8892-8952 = 8.16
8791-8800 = 8.15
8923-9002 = 7.91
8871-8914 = 8.2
